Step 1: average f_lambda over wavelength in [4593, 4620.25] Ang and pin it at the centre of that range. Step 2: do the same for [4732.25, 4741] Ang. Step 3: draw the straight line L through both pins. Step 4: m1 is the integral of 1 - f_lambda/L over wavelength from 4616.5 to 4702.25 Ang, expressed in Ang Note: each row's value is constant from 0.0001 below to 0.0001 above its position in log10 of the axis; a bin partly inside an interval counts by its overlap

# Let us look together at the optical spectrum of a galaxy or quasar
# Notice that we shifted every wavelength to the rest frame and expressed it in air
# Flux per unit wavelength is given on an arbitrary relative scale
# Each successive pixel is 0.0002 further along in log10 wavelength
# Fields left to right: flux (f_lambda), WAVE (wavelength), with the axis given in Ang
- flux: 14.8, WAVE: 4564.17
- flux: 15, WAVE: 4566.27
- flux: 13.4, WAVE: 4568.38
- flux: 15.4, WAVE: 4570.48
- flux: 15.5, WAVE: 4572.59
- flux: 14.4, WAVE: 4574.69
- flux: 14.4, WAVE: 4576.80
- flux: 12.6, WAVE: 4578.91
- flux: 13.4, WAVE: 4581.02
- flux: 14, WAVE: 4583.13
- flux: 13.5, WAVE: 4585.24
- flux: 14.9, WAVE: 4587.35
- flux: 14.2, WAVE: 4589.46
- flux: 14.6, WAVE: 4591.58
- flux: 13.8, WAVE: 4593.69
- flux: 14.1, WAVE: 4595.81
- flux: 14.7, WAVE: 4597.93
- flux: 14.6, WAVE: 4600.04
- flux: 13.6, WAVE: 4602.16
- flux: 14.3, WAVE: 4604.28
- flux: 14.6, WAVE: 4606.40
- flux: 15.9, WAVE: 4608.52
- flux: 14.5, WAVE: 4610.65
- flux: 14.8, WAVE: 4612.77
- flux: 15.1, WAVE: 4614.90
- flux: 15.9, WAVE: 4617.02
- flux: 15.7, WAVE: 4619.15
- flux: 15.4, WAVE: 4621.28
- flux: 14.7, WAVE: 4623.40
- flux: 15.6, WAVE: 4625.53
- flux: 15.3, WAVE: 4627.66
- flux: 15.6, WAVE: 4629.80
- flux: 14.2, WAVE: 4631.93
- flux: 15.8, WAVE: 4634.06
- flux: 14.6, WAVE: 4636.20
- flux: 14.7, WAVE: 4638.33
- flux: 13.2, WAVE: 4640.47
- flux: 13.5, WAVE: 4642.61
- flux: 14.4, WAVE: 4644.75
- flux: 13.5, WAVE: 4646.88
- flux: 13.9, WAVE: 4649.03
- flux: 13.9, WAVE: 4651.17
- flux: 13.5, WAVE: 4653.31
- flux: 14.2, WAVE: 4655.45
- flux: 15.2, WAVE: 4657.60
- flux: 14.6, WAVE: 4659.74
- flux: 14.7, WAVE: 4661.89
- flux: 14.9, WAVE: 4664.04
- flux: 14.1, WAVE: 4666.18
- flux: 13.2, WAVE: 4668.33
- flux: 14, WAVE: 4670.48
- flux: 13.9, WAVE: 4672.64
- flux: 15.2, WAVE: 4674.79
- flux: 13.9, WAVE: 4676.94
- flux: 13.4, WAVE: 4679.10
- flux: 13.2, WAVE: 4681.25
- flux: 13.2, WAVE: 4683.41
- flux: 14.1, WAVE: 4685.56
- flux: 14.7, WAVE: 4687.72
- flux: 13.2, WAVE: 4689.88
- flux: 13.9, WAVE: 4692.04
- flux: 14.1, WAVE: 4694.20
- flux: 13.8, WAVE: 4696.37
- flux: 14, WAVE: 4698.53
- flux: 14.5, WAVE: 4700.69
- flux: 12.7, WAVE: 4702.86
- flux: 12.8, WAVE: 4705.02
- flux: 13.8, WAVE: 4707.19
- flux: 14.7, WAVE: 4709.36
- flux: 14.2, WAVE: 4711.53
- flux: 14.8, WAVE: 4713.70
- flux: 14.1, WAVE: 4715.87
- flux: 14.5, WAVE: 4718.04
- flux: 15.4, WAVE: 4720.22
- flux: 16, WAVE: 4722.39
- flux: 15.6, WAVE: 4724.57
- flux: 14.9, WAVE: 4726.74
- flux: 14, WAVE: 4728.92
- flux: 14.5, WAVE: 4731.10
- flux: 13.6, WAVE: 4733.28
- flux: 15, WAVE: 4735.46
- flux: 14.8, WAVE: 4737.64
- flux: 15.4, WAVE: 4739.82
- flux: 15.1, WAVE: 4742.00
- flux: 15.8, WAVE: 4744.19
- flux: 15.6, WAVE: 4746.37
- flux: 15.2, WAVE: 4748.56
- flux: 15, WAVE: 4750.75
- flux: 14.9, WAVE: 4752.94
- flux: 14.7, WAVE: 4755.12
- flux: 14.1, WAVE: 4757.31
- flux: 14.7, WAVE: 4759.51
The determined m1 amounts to 2.5 Ang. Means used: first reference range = 14.7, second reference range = 14.7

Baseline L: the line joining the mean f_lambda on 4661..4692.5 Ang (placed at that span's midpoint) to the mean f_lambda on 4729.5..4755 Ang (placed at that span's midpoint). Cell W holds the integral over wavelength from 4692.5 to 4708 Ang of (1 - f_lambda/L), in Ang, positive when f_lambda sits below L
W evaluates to 0.7 Ang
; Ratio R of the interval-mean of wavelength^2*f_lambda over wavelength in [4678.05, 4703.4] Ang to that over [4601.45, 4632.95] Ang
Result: 0.94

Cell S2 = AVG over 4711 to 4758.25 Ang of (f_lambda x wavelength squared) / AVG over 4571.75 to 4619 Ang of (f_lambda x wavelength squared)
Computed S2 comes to 1.1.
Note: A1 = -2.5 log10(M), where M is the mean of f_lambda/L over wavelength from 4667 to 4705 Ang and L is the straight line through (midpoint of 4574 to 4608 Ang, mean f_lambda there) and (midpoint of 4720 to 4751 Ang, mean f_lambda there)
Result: 0.07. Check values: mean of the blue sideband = 14.1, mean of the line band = 13.8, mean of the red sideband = 15.1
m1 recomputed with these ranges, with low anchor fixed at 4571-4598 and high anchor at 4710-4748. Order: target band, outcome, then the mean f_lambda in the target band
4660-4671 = 0.3 Ang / 14.2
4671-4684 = 0.7 Ang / 13.8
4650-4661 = 0.2 Ang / 14.3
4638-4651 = 0.6 Ang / 13.8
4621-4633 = -0.6 Ang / 15.1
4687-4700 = 0.7 Ang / 13.9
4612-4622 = -0.7 Ang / 15.4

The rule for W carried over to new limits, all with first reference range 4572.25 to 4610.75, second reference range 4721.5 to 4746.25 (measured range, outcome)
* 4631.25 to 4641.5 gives 0.0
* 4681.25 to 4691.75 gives 0.7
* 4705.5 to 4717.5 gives 0.5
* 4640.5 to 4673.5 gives 1.2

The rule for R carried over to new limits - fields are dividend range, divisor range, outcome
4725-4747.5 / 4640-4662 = 1.10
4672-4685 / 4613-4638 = 0.93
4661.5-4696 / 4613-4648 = 0.96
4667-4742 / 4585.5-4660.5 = 1.01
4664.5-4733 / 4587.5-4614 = 1.02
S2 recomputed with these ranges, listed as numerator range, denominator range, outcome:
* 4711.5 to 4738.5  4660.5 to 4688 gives 1.07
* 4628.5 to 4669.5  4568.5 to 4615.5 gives 1.02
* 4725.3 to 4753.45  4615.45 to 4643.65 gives 1.05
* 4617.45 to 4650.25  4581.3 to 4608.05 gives 1.05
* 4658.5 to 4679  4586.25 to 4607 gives 1.02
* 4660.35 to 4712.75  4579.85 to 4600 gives 1.03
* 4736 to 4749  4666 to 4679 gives 1.13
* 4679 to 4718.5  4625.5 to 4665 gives 0.98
